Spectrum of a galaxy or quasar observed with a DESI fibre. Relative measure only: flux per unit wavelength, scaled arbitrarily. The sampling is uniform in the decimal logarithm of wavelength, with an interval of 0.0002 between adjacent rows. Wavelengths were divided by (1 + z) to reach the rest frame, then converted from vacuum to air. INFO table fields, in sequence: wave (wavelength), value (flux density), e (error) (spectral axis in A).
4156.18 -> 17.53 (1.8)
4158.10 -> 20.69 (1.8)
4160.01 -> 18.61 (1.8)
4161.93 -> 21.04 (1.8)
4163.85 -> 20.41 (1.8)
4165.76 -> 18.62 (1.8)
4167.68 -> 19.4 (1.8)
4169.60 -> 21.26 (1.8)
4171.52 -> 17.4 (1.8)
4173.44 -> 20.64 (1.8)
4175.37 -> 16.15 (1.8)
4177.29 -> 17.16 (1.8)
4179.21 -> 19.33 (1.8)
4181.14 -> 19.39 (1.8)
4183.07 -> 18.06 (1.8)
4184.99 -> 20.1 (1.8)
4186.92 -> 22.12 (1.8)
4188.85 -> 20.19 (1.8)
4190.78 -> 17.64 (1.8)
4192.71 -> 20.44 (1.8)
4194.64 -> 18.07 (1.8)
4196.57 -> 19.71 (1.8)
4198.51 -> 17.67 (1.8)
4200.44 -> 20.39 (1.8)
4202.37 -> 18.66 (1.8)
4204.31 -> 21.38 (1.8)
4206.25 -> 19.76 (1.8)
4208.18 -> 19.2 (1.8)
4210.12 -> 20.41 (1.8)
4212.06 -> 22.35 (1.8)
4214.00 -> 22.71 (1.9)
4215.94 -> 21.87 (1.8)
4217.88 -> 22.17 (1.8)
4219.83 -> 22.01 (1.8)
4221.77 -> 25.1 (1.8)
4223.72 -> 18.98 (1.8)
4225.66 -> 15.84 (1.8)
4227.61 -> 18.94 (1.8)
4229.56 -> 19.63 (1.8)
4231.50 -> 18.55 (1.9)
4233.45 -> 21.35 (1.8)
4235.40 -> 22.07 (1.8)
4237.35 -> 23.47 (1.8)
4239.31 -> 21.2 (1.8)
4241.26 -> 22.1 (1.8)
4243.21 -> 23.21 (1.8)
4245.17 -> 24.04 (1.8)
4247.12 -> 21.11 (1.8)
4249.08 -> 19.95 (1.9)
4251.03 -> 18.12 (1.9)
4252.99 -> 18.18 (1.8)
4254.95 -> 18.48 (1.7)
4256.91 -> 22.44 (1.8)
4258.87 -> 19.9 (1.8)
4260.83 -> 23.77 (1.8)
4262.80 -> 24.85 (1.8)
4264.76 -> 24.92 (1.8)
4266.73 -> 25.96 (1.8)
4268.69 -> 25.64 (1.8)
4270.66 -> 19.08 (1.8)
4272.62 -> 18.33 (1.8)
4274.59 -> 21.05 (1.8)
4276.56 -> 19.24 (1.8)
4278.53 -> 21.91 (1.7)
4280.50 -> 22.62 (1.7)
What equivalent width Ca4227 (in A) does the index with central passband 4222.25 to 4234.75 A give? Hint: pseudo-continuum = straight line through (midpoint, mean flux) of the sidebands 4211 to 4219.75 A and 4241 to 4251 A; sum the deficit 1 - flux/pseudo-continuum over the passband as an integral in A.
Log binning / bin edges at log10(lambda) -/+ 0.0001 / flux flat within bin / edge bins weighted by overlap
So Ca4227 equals 1.6 A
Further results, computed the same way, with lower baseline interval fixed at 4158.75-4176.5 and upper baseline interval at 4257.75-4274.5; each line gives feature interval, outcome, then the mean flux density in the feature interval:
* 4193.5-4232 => 1.22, 20.2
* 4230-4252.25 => 0.54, 21.3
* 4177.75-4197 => 0.51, 19.4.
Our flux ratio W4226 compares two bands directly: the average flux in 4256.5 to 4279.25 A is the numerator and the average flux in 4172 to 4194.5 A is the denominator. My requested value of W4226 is 1.16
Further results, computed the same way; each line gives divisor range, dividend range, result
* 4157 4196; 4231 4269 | 1.14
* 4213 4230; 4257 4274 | 1.09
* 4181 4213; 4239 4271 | 1.11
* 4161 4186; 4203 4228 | 1.09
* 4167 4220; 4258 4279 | 1.12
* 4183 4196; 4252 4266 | 1.11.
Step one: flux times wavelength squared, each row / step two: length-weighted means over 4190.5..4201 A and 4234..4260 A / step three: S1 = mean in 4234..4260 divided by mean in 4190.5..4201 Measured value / 1.14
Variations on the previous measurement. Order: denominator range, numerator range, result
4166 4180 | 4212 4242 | 1.15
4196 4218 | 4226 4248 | 1.05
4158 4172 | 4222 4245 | 1.09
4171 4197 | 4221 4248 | 1.13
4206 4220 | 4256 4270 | 1.14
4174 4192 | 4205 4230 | 1.11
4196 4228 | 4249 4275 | 1.08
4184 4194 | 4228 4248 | 1.10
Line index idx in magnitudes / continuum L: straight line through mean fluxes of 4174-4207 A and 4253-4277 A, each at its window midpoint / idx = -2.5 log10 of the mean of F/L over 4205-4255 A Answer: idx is -0.01 mag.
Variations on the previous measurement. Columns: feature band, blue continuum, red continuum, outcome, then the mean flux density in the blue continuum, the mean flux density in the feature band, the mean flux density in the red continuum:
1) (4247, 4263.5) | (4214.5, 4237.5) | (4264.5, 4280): 0.04 mag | 20.8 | 20.7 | 21.9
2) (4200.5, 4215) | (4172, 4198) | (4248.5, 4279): -0.05 mag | 19.1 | 20.6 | 21.4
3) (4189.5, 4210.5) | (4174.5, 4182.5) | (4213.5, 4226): 0.02 mag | 18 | 19.4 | 21.5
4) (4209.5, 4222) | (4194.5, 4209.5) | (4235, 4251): -0.10 mag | 19.5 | 22.3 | 21.9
